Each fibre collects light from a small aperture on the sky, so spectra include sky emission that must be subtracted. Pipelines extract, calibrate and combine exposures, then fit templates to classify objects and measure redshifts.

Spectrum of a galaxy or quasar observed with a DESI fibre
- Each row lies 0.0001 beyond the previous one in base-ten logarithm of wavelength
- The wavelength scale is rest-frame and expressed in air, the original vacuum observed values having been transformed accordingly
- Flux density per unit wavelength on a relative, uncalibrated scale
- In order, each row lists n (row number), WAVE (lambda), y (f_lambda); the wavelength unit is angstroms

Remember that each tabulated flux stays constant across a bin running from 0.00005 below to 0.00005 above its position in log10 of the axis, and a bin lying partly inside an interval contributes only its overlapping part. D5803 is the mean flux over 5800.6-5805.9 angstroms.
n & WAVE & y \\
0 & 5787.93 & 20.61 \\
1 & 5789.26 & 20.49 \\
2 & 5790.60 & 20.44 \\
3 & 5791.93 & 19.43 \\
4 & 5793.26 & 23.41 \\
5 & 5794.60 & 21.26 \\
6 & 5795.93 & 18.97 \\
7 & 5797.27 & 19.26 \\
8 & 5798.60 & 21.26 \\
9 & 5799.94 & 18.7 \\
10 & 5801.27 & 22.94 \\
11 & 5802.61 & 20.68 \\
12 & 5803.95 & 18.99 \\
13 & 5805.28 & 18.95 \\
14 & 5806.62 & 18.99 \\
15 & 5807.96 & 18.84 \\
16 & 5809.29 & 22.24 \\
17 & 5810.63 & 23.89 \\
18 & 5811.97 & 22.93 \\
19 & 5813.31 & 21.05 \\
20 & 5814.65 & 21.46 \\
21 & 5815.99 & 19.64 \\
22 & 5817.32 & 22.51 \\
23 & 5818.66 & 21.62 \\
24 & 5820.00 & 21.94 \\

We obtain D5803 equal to 20.4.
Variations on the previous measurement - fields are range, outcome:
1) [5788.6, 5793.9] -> 20.9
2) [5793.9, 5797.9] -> 19.8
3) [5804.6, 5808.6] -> 18.9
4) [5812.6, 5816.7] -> 20.8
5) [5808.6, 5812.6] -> 23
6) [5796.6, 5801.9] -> 20.5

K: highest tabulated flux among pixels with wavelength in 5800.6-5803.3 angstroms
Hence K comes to 22.94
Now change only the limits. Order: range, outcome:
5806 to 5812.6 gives 23.89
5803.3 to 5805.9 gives 18.99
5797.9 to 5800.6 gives 21.26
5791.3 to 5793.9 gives 23.41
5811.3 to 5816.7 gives 22.93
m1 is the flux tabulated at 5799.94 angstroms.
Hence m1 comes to 18.7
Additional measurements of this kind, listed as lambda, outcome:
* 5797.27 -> 19.26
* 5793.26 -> 23.41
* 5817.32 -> 22.51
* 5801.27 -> 22.94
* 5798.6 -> 21.26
